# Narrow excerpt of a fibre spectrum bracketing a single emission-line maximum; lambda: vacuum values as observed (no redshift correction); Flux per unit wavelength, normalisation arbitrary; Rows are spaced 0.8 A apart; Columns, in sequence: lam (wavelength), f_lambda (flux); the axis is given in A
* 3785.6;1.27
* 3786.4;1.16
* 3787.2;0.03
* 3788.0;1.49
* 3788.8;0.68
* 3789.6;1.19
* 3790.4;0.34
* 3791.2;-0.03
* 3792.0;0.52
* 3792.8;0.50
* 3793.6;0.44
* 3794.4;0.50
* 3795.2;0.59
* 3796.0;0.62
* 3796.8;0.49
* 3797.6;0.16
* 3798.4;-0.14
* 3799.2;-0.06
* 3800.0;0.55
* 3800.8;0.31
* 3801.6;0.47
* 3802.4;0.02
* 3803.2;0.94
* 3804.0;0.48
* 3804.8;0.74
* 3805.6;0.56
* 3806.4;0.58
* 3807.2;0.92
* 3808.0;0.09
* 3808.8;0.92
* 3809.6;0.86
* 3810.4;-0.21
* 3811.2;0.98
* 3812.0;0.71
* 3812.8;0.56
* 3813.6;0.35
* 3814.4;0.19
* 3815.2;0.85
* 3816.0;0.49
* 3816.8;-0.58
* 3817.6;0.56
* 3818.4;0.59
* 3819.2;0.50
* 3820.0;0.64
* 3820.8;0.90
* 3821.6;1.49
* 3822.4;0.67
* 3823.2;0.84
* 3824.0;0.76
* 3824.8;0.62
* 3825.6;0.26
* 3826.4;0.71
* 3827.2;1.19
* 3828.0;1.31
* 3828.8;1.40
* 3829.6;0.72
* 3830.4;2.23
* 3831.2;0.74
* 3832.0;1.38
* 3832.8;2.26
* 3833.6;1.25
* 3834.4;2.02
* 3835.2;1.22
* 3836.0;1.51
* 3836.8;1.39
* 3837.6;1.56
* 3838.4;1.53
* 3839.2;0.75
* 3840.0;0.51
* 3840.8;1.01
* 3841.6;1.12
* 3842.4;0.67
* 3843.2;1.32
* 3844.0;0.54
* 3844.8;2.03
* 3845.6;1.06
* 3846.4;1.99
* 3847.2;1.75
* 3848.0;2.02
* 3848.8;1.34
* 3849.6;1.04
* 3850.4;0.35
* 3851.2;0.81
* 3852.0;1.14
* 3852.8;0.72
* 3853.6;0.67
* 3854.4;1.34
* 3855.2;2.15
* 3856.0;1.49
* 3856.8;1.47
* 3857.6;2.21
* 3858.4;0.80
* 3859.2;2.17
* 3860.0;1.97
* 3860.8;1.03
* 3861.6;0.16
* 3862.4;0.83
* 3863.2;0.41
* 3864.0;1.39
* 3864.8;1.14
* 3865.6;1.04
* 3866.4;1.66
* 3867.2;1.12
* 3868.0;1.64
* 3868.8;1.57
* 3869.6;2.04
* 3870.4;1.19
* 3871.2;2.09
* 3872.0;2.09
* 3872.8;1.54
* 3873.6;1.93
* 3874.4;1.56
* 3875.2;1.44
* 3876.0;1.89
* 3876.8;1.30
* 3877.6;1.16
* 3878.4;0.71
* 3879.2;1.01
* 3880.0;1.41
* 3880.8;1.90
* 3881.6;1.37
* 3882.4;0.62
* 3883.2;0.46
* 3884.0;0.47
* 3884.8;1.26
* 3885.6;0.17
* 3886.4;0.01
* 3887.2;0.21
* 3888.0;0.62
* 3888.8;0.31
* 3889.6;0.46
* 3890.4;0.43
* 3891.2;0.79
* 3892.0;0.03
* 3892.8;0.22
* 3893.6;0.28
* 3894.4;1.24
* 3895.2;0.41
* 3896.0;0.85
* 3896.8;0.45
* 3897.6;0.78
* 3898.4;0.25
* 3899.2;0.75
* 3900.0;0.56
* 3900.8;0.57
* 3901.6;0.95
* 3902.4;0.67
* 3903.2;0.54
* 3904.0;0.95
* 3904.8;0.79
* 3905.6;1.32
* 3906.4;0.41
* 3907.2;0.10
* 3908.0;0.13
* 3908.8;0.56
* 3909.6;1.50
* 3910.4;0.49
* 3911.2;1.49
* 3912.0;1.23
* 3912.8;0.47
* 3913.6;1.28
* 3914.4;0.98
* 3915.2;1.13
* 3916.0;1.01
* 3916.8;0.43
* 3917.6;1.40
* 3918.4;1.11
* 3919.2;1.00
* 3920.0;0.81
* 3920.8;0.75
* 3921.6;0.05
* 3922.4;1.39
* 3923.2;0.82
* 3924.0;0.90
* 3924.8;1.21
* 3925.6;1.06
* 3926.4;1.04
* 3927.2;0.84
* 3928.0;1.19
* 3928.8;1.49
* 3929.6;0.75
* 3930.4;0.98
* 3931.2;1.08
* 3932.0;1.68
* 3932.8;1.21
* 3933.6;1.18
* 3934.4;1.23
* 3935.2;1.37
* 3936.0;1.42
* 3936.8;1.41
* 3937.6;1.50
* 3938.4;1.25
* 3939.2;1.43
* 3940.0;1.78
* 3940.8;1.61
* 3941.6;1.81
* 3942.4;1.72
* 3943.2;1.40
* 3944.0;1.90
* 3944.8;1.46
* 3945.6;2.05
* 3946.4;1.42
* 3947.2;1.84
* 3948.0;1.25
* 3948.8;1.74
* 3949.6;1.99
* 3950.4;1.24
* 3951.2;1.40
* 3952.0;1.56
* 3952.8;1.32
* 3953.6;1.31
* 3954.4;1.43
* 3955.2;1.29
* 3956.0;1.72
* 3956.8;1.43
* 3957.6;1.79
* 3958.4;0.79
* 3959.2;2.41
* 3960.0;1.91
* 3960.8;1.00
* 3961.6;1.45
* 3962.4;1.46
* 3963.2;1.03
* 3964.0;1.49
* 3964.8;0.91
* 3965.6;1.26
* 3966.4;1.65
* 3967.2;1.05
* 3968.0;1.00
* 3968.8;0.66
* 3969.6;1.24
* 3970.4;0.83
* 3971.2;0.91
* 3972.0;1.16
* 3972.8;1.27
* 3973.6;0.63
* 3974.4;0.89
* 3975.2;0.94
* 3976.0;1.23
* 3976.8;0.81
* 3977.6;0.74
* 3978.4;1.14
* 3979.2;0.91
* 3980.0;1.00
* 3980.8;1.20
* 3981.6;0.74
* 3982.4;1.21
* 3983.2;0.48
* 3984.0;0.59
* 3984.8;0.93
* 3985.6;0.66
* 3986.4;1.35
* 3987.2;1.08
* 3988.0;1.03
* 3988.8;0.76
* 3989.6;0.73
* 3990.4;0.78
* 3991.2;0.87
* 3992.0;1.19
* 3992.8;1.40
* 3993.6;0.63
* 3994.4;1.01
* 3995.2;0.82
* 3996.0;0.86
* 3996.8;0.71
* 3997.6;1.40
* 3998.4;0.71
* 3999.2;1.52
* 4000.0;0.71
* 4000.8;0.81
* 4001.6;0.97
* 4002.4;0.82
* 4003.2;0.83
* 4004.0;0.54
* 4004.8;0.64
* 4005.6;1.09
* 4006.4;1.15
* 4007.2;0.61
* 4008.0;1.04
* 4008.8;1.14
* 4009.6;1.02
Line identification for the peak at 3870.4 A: Ly-alpha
